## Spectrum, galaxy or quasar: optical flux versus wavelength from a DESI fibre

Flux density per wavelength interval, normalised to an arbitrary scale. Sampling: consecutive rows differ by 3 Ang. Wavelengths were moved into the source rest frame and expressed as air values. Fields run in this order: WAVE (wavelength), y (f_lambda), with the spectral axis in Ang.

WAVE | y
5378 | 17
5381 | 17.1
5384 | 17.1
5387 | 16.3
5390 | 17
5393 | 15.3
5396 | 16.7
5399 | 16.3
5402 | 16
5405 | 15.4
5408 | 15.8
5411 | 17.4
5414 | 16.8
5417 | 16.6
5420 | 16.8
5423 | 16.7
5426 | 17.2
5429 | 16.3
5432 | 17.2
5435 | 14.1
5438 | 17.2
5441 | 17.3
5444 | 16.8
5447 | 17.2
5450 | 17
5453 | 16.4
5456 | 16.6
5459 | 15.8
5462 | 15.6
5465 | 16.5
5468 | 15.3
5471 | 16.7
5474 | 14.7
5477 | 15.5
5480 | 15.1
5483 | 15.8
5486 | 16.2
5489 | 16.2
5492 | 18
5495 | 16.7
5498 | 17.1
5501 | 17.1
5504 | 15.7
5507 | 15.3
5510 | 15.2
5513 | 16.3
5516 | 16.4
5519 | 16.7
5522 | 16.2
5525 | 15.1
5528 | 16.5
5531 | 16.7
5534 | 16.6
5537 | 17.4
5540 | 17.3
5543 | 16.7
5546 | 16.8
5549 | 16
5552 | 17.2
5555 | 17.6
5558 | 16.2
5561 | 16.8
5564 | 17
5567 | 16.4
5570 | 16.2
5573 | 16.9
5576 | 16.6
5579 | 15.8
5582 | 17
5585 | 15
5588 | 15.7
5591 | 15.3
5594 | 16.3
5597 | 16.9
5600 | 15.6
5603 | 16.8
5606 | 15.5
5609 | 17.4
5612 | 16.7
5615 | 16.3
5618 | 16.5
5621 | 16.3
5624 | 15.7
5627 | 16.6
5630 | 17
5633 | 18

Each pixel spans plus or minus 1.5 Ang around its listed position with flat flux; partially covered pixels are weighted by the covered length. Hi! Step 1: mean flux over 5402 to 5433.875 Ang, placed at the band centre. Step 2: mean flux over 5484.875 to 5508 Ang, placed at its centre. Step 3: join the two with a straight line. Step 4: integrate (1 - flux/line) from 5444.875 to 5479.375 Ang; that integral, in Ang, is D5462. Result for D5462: 1.0 Ang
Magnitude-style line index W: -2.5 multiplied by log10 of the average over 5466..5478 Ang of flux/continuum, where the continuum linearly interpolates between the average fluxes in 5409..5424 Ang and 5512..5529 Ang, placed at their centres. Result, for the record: 0.06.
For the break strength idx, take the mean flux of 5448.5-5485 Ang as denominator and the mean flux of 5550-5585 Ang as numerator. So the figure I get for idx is 1.04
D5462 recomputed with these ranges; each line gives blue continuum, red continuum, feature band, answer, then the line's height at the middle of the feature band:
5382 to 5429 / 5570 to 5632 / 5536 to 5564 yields -0.9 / 16.4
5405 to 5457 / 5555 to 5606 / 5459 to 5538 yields 1.5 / 16.5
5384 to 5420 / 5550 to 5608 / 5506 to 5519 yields 0.4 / 16.4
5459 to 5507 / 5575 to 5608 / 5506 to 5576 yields -1.9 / 16.1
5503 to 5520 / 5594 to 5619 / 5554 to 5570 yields -0.5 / 16.2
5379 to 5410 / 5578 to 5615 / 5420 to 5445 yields -0.5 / 16.3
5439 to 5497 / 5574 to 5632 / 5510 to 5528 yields 0.2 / 16.3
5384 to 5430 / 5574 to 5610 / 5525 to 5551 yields -0.7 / 16.2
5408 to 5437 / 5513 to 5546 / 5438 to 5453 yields -0.4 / 16.5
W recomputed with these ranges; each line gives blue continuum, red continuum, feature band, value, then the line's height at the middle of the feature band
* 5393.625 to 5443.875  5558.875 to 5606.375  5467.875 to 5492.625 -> 0.033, 16.4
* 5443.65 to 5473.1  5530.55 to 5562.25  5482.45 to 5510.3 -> 0.011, 16.6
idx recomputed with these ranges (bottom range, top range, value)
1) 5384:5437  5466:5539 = 0.99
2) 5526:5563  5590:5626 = 0.97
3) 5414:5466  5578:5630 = 0.98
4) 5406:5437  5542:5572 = 1.01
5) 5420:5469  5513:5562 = 1.01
